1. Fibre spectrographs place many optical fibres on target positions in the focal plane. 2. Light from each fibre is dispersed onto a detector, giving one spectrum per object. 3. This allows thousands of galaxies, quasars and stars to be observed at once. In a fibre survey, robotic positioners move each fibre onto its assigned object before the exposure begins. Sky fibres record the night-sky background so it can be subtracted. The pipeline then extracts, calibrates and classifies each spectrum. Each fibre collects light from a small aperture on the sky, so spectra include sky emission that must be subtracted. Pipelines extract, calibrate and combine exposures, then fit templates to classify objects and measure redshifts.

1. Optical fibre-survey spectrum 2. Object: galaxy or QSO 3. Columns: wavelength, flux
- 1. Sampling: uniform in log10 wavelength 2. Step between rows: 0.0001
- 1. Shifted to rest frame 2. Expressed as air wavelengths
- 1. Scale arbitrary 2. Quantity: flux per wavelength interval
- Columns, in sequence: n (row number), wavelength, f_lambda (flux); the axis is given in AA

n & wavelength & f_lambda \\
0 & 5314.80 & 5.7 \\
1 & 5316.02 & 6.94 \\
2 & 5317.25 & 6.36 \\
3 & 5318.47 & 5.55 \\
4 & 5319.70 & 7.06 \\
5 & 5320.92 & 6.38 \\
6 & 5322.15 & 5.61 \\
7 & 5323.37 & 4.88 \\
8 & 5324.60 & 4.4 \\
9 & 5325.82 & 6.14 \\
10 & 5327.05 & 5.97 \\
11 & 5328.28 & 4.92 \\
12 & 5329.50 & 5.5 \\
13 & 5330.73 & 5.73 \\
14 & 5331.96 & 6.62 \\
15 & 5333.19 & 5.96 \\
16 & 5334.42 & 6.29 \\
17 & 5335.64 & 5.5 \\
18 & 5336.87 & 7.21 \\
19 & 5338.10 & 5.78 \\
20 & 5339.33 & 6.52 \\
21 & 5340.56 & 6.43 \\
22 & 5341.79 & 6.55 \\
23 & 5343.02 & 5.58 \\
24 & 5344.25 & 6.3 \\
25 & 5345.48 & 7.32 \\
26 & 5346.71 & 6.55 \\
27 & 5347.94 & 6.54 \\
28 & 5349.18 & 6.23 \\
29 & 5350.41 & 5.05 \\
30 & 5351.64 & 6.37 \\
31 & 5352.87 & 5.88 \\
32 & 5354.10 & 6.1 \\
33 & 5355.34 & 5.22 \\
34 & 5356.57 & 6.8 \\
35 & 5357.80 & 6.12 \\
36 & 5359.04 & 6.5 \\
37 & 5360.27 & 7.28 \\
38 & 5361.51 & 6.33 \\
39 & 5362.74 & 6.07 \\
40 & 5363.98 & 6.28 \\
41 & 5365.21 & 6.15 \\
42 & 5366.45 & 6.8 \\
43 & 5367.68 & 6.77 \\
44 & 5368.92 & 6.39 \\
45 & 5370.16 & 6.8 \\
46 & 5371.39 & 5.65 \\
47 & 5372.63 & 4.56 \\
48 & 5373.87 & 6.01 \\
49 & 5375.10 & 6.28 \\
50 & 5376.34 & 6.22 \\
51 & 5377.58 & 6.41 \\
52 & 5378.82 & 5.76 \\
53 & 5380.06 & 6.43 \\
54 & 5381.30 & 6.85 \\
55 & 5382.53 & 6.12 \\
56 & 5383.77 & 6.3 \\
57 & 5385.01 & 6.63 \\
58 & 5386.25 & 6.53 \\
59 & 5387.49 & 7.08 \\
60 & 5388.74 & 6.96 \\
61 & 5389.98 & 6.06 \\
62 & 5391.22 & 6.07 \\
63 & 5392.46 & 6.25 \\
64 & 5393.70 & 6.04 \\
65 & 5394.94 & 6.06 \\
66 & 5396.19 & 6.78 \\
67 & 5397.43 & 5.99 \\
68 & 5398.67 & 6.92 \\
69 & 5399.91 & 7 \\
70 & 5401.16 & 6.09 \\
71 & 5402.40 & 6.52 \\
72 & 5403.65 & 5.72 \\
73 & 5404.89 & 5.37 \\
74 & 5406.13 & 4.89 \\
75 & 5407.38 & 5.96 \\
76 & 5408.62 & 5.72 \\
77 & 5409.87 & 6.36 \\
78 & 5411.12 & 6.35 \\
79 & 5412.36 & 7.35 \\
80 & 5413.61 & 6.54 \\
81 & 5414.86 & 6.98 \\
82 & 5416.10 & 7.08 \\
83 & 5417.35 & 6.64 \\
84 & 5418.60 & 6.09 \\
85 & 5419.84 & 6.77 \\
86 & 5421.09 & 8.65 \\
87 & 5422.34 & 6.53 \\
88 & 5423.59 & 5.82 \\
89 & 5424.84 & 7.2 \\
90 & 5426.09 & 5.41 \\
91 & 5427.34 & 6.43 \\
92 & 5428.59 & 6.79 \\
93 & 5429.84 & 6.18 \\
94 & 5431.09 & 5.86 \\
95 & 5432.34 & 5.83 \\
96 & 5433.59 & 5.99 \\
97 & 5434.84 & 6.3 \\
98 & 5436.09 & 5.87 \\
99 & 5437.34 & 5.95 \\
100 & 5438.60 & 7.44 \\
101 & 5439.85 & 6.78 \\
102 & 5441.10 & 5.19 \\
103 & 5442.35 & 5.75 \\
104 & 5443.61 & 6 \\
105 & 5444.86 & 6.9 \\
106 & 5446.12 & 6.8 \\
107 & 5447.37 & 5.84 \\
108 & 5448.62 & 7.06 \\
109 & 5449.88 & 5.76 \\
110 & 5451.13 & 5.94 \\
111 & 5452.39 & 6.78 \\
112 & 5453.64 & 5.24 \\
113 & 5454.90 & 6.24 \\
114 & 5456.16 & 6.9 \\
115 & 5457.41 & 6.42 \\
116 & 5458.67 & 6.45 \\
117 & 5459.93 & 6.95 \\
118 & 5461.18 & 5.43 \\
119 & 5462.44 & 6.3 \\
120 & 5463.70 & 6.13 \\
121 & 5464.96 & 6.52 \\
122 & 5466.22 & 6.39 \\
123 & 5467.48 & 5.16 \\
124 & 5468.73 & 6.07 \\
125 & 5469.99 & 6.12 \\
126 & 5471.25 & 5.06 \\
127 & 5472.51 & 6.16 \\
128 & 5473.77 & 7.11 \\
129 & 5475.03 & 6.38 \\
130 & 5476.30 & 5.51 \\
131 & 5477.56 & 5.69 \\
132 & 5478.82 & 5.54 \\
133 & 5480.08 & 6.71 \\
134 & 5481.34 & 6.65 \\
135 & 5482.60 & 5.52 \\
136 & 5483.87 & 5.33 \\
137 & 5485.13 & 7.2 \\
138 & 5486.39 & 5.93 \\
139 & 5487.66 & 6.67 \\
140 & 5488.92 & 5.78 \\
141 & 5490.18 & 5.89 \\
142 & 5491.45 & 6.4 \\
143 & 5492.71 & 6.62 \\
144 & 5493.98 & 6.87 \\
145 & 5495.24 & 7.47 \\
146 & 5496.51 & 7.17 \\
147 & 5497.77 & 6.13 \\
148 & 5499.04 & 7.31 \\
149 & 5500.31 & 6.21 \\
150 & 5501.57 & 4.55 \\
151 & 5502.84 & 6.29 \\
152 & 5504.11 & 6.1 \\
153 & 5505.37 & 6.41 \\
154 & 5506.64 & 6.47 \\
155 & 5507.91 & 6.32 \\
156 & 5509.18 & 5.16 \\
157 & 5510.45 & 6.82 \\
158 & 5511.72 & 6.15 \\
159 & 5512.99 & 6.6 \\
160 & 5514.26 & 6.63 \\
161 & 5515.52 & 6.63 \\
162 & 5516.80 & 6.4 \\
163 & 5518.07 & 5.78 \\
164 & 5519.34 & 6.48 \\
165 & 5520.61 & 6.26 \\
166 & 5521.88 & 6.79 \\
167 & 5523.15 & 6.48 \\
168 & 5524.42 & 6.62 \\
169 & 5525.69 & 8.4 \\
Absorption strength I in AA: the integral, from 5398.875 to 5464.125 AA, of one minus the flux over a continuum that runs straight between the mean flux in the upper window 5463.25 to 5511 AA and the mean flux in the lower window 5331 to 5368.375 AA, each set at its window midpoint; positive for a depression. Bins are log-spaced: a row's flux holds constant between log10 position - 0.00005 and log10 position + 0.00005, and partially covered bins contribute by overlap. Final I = -0.8 AA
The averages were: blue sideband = 6.3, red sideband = 6.2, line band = 6.32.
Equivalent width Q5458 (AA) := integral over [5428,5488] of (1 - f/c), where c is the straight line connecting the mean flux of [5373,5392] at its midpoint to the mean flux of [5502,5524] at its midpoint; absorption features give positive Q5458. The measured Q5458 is 1.5 AA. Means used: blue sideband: 6.36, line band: 6.18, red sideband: 6.33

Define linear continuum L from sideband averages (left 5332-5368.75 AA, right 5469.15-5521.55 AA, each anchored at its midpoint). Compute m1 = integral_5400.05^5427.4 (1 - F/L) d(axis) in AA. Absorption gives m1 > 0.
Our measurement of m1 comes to -0.5 AA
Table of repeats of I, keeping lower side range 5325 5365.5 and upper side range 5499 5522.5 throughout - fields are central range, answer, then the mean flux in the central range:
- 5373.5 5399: -0.73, 6.37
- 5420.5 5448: -0.55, 6.34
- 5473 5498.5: -0.36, 6.33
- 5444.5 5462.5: -0.29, 6.33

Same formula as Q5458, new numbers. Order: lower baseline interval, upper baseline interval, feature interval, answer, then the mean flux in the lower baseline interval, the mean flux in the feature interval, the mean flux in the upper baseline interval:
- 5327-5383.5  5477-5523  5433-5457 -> 0.0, 6.19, 6.25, 6.31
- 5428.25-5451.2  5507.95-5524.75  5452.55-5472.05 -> 0.5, 6.22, 6.11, 6.36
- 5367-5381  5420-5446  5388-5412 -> 0.2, 6.14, 6.18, 6.36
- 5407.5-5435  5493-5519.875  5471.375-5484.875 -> 0.8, 6.49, 6.05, 6.38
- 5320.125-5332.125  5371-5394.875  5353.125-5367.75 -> -0.9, 5.6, 6.34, 6.22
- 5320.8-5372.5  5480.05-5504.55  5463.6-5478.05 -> 0.6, 6.11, 6.02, 6.33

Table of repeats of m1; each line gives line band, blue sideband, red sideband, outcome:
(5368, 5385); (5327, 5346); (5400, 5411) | -0.5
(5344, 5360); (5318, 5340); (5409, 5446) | -0.6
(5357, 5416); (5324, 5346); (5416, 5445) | -0.9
